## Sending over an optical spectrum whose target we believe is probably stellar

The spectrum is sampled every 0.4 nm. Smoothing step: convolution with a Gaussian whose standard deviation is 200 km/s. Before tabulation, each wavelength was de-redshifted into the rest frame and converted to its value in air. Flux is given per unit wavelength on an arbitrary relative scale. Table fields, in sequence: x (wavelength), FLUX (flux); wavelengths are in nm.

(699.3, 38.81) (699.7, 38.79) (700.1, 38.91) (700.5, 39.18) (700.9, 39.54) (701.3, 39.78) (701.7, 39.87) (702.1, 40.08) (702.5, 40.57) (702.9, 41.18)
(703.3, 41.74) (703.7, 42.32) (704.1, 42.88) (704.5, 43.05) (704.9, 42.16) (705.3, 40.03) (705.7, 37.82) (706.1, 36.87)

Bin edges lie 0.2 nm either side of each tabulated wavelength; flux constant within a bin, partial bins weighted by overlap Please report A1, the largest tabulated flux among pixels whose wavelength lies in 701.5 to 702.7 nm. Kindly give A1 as 40.57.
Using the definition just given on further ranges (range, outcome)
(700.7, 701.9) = 39.87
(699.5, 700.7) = 39.18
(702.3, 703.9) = 42.32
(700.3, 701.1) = 39.54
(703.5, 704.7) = 43.05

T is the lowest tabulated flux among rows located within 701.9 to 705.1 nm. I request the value 40.08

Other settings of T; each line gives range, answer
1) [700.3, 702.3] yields 39.18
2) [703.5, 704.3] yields 42.32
